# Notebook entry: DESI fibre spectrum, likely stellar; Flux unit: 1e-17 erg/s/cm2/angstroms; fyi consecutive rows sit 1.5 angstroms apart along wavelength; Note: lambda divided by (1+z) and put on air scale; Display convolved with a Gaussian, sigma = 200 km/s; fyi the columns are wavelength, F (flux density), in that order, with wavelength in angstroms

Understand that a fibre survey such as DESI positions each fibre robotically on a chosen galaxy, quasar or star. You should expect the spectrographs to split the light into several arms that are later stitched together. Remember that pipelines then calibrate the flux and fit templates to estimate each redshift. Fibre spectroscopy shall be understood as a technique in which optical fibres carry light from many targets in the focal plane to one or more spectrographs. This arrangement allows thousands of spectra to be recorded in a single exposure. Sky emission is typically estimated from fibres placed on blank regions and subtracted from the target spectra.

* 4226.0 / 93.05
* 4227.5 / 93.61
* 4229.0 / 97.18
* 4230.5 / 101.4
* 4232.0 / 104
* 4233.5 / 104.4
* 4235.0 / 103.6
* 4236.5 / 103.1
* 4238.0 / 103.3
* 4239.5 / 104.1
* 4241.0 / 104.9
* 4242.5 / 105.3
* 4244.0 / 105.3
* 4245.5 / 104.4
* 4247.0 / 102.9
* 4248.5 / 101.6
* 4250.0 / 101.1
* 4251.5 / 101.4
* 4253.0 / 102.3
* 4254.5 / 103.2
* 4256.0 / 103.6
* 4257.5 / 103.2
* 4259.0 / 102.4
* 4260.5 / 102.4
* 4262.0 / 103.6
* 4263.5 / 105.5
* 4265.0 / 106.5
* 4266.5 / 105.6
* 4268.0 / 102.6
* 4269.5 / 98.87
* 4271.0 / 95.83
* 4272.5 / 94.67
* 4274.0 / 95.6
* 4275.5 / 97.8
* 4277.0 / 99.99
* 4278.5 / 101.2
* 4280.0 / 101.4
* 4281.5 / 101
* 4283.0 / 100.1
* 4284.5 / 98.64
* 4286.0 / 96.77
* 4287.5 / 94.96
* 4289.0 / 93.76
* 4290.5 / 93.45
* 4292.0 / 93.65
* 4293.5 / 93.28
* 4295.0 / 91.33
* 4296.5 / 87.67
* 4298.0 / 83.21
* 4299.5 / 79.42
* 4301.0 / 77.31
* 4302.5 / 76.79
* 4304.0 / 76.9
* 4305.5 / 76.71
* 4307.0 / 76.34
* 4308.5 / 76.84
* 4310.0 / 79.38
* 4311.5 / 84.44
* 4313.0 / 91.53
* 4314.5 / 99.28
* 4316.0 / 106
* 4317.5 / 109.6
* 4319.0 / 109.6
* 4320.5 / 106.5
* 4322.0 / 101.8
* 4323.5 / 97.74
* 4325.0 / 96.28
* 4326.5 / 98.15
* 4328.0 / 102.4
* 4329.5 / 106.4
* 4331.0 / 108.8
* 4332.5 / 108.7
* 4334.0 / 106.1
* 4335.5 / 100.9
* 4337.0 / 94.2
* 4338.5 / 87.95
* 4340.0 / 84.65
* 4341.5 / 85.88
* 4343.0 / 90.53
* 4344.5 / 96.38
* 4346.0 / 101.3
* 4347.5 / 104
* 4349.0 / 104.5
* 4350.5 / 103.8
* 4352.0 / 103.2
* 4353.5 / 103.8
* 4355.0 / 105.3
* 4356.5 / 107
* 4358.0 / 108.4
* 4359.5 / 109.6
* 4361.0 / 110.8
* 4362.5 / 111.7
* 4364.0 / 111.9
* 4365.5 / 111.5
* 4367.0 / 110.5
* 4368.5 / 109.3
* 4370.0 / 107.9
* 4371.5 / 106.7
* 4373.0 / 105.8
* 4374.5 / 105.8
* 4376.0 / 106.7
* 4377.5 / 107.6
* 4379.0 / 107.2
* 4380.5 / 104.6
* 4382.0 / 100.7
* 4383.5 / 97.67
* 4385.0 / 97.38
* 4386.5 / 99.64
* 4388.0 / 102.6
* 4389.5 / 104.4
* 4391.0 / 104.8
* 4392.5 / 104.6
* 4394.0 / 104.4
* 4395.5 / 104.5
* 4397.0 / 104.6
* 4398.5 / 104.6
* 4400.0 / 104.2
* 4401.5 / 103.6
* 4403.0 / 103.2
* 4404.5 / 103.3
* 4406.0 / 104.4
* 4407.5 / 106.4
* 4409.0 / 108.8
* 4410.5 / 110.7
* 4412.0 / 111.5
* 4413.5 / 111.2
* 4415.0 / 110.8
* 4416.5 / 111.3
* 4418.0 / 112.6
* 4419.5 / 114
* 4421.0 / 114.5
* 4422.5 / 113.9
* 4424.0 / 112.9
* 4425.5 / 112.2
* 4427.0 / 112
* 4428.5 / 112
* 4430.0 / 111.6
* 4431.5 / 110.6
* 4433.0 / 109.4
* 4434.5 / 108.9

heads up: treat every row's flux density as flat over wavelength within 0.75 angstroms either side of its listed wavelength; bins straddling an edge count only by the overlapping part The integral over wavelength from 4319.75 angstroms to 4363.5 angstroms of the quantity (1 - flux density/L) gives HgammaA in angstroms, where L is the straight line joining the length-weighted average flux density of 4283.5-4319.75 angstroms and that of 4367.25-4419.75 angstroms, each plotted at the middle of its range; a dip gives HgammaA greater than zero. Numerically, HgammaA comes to -2.3 angstroms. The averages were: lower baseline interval 89.5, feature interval 102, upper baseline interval 106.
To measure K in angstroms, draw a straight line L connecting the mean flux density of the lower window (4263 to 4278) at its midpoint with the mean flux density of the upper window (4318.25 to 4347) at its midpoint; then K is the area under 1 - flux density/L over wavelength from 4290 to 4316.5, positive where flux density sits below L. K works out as 3.78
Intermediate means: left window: 100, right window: 99.2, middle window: 85.5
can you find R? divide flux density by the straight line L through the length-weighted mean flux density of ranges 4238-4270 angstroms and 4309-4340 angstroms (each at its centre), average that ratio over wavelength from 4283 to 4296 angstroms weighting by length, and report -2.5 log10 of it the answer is 0.07 mag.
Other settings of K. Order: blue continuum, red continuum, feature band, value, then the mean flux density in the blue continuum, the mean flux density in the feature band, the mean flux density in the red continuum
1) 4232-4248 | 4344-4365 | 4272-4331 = 6.4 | 104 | 93.7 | 106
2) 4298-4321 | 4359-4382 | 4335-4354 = 0.5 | 88.1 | 96.9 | 108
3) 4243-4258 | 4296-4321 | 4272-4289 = -0.6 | 103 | 98.2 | 87.9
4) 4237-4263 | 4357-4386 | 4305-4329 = 2.4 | 103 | 94.8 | 107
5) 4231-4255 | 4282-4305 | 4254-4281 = -1.4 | 103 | 101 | 89.1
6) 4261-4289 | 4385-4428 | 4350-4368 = -0.6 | 99.9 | 108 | 108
